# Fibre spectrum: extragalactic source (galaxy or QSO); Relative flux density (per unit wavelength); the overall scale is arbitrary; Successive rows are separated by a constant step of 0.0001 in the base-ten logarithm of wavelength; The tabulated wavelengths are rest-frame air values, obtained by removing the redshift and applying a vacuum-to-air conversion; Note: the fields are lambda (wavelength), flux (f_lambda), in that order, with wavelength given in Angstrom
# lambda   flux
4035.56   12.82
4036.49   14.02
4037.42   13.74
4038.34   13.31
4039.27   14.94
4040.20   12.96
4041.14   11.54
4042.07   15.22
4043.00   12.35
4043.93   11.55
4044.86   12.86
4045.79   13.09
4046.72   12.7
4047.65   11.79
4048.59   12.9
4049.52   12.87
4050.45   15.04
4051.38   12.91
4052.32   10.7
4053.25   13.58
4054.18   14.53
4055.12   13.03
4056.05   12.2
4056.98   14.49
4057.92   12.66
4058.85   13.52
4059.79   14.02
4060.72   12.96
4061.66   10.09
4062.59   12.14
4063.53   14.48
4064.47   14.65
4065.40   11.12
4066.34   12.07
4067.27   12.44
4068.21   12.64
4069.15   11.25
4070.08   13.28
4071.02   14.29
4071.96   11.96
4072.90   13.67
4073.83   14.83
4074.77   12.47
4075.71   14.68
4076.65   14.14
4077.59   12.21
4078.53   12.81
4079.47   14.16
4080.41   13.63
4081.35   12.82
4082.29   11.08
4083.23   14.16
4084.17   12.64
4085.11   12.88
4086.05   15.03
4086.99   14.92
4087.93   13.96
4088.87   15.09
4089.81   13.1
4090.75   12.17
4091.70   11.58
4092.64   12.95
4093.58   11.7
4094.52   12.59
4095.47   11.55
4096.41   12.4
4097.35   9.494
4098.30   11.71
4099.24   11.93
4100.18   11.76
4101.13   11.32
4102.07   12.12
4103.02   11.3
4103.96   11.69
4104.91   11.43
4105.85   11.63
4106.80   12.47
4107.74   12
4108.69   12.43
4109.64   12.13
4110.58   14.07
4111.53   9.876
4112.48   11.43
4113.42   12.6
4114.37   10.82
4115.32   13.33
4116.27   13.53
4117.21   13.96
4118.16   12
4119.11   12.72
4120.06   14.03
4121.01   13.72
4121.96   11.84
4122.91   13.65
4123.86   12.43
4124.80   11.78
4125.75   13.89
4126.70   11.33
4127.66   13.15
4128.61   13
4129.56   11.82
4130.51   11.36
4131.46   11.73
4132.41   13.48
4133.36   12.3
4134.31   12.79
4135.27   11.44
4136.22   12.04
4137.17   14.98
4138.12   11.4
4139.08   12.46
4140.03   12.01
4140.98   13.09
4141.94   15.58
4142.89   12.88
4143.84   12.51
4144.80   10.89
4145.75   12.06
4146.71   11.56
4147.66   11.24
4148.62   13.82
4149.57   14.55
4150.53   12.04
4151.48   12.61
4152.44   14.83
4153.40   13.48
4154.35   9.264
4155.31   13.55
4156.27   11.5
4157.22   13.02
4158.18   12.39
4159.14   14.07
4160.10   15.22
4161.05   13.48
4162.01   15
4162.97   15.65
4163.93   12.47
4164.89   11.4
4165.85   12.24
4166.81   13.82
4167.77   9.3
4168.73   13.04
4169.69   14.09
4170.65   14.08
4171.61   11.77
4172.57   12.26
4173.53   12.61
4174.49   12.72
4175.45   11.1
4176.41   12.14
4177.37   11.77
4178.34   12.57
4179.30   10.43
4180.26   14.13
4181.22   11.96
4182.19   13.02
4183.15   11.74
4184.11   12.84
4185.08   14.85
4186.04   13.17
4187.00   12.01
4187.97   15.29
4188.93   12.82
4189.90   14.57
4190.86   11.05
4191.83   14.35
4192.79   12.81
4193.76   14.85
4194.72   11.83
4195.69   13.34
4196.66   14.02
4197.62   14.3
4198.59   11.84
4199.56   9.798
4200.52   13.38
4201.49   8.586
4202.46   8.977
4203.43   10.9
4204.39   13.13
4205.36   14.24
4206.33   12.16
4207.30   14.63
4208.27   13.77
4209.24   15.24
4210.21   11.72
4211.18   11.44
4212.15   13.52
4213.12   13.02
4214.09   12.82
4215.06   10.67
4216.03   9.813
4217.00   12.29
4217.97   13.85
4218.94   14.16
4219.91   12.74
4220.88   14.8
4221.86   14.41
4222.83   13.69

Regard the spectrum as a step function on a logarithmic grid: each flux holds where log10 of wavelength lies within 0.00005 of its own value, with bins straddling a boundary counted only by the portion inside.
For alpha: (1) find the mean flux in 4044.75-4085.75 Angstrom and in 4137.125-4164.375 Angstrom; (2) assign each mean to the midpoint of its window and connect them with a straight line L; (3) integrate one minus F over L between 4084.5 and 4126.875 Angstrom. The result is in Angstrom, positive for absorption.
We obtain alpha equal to 1.8 Angstrom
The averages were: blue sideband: 13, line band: 12.5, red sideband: 13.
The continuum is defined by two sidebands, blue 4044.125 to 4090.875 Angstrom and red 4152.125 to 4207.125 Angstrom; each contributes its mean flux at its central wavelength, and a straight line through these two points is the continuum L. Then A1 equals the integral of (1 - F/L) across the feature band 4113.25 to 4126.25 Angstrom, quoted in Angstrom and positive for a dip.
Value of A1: 0.1 Angstrom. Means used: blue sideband 13.1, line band 12.9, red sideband 12.7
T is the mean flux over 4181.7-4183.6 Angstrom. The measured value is 12.4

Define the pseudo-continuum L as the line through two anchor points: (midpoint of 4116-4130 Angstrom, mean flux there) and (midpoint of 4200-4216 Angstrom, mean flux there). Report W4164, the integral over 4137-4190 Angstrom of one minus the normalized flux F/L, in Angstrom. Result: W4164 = -1.0 Angstrom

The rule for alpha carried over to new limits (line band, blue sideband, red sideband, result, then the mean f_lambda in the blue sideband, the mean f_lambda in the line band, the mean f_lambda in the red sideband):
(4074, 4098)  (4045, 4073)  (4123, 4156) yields -0.4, 12.9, 13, 12.6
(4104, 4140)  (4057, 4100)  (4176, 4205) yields 0.9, 12.9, 12.4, 12.6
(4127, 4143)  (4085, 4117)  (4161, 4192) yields -0.1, 12.3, 12.7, 12.8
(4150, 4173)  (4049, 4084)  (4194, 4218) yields -0.6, 13.1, 12.9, 12.4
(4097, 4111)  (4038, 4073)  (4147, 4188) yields 1.1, 12.9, 11.8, 12.8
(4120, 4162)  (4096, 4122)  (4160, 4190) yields -0.8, 12.1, 12.7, 12.9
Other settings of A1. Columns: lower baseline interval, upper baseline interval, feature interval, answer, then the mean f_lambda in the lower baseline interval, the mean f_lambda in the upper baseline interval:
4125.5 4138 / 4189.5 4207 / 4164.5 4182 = 0.23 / 12.5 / 12.5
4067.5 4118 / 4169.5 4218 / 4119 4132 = 0.02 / 12.6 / 12.6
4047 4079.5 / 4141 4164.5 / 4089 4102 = 1.08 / 13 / 13.1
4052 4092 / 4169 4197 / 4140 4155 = 0.34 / 13.1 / 12.9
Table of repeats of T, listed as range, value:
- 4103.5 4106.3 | 11.6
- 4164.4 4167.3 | 12.5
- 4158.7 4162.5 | 14.5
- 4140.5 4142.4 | 14.3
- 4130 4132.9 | 12.2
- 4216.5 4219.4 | 13.4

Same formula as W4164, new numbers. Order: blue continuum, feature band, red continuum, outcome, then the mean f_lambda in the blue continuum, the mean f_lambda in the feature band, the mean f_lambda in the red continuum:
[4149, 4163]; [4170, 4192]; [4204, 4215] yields 0.8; 13.3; 12.7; 13.1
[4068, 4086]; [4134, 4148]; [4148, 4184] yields 0.5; 13.2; 12.5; 12.8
